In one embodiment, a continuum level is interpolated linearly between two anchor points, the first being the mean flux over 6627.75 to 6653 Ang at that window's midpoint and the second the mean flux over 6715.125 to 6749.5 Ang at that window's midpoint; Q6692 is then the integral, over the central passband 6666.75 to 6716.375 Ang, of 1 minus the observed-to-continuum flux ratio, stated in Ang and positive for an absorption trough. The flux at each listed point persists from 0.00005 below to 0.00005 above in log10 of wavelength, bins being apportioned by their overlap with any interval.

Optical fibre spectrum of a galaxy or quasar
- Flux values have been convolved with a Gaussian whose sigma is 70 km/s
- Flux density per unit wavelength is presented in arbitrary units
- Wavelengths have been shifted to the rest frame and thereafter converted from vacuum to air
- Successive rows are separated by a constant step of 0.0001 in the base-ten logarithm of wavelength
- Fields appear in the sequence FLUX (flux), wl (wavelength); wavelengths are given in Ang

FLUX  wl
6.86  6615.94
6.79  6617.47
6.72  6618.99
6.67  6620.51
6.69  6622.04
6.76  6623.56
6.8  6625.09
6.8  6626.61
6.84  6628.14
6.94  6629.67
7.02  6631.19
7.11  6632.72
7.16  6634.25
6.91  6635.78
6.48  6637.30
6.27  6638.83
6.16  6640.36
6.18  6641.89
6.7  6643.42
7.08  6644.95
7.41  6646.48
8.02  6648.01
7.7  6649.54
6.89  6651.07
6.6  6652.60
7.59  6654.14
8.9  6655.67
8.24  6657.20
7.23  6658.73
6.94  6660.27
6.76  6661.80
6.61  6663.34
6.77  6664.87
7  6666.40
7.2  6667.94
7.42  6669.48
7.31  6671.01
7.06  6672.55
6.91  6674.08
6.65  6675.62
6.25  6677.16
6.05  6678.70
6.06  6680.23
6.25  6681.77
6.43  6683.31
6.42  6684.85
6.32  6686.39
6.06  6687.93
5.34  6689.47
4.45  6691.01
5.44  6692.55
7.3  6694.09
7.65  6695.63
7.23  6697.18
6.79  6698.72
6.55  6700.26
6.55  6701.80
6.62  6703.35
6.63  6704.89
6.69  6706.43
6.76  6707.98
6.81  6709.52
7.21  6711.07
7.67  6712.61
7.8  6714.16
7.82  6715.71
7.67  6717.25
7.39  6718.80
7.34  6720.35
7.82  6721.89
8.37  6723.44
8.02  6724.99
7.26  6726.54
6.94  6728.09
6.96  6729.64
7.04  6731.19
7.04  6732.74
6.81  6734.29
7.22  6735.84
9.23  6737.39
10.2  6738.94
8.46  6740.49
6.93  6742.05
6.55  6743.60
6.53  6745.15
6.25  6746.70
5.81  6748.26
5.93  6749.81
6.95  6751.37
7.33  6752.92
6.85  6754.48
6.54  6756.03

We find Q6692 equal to 3.6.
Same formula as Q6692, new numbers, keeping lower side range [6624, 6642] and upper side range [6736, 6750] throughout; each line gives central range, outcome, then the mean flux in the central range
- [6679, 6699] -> 2.25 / 6.27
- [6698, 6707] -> 0.64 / 6.64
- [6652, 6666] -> -0.82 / 7.29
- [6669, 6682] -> 0.60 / 6.67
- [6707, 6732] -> -0.63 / 7.42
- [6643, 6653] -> -0.60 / 7.24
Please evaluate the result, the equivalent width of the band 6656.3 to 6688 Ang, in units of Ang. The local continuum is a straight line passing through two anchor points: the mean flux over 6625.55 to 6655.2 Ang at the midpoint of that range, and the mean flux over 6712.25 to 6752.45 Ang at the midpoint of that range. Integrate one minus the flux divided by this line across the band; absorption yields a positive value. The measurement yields 1.4 Ang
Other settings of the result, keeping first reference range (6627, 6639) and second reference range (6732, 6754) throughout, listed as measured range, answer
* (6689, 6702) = 1.27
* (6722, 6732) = -0.39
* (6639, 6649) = 0.00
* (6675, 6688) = 1.37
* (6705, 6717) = -0.19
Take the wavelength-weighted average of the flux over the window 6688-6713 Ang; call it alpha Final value 6.58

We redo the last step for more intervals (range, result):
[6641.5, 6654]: 7.12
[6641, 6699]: 6.82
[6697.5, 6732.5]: 7.21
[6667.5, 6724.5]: 6.82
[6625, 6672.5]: 7.07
